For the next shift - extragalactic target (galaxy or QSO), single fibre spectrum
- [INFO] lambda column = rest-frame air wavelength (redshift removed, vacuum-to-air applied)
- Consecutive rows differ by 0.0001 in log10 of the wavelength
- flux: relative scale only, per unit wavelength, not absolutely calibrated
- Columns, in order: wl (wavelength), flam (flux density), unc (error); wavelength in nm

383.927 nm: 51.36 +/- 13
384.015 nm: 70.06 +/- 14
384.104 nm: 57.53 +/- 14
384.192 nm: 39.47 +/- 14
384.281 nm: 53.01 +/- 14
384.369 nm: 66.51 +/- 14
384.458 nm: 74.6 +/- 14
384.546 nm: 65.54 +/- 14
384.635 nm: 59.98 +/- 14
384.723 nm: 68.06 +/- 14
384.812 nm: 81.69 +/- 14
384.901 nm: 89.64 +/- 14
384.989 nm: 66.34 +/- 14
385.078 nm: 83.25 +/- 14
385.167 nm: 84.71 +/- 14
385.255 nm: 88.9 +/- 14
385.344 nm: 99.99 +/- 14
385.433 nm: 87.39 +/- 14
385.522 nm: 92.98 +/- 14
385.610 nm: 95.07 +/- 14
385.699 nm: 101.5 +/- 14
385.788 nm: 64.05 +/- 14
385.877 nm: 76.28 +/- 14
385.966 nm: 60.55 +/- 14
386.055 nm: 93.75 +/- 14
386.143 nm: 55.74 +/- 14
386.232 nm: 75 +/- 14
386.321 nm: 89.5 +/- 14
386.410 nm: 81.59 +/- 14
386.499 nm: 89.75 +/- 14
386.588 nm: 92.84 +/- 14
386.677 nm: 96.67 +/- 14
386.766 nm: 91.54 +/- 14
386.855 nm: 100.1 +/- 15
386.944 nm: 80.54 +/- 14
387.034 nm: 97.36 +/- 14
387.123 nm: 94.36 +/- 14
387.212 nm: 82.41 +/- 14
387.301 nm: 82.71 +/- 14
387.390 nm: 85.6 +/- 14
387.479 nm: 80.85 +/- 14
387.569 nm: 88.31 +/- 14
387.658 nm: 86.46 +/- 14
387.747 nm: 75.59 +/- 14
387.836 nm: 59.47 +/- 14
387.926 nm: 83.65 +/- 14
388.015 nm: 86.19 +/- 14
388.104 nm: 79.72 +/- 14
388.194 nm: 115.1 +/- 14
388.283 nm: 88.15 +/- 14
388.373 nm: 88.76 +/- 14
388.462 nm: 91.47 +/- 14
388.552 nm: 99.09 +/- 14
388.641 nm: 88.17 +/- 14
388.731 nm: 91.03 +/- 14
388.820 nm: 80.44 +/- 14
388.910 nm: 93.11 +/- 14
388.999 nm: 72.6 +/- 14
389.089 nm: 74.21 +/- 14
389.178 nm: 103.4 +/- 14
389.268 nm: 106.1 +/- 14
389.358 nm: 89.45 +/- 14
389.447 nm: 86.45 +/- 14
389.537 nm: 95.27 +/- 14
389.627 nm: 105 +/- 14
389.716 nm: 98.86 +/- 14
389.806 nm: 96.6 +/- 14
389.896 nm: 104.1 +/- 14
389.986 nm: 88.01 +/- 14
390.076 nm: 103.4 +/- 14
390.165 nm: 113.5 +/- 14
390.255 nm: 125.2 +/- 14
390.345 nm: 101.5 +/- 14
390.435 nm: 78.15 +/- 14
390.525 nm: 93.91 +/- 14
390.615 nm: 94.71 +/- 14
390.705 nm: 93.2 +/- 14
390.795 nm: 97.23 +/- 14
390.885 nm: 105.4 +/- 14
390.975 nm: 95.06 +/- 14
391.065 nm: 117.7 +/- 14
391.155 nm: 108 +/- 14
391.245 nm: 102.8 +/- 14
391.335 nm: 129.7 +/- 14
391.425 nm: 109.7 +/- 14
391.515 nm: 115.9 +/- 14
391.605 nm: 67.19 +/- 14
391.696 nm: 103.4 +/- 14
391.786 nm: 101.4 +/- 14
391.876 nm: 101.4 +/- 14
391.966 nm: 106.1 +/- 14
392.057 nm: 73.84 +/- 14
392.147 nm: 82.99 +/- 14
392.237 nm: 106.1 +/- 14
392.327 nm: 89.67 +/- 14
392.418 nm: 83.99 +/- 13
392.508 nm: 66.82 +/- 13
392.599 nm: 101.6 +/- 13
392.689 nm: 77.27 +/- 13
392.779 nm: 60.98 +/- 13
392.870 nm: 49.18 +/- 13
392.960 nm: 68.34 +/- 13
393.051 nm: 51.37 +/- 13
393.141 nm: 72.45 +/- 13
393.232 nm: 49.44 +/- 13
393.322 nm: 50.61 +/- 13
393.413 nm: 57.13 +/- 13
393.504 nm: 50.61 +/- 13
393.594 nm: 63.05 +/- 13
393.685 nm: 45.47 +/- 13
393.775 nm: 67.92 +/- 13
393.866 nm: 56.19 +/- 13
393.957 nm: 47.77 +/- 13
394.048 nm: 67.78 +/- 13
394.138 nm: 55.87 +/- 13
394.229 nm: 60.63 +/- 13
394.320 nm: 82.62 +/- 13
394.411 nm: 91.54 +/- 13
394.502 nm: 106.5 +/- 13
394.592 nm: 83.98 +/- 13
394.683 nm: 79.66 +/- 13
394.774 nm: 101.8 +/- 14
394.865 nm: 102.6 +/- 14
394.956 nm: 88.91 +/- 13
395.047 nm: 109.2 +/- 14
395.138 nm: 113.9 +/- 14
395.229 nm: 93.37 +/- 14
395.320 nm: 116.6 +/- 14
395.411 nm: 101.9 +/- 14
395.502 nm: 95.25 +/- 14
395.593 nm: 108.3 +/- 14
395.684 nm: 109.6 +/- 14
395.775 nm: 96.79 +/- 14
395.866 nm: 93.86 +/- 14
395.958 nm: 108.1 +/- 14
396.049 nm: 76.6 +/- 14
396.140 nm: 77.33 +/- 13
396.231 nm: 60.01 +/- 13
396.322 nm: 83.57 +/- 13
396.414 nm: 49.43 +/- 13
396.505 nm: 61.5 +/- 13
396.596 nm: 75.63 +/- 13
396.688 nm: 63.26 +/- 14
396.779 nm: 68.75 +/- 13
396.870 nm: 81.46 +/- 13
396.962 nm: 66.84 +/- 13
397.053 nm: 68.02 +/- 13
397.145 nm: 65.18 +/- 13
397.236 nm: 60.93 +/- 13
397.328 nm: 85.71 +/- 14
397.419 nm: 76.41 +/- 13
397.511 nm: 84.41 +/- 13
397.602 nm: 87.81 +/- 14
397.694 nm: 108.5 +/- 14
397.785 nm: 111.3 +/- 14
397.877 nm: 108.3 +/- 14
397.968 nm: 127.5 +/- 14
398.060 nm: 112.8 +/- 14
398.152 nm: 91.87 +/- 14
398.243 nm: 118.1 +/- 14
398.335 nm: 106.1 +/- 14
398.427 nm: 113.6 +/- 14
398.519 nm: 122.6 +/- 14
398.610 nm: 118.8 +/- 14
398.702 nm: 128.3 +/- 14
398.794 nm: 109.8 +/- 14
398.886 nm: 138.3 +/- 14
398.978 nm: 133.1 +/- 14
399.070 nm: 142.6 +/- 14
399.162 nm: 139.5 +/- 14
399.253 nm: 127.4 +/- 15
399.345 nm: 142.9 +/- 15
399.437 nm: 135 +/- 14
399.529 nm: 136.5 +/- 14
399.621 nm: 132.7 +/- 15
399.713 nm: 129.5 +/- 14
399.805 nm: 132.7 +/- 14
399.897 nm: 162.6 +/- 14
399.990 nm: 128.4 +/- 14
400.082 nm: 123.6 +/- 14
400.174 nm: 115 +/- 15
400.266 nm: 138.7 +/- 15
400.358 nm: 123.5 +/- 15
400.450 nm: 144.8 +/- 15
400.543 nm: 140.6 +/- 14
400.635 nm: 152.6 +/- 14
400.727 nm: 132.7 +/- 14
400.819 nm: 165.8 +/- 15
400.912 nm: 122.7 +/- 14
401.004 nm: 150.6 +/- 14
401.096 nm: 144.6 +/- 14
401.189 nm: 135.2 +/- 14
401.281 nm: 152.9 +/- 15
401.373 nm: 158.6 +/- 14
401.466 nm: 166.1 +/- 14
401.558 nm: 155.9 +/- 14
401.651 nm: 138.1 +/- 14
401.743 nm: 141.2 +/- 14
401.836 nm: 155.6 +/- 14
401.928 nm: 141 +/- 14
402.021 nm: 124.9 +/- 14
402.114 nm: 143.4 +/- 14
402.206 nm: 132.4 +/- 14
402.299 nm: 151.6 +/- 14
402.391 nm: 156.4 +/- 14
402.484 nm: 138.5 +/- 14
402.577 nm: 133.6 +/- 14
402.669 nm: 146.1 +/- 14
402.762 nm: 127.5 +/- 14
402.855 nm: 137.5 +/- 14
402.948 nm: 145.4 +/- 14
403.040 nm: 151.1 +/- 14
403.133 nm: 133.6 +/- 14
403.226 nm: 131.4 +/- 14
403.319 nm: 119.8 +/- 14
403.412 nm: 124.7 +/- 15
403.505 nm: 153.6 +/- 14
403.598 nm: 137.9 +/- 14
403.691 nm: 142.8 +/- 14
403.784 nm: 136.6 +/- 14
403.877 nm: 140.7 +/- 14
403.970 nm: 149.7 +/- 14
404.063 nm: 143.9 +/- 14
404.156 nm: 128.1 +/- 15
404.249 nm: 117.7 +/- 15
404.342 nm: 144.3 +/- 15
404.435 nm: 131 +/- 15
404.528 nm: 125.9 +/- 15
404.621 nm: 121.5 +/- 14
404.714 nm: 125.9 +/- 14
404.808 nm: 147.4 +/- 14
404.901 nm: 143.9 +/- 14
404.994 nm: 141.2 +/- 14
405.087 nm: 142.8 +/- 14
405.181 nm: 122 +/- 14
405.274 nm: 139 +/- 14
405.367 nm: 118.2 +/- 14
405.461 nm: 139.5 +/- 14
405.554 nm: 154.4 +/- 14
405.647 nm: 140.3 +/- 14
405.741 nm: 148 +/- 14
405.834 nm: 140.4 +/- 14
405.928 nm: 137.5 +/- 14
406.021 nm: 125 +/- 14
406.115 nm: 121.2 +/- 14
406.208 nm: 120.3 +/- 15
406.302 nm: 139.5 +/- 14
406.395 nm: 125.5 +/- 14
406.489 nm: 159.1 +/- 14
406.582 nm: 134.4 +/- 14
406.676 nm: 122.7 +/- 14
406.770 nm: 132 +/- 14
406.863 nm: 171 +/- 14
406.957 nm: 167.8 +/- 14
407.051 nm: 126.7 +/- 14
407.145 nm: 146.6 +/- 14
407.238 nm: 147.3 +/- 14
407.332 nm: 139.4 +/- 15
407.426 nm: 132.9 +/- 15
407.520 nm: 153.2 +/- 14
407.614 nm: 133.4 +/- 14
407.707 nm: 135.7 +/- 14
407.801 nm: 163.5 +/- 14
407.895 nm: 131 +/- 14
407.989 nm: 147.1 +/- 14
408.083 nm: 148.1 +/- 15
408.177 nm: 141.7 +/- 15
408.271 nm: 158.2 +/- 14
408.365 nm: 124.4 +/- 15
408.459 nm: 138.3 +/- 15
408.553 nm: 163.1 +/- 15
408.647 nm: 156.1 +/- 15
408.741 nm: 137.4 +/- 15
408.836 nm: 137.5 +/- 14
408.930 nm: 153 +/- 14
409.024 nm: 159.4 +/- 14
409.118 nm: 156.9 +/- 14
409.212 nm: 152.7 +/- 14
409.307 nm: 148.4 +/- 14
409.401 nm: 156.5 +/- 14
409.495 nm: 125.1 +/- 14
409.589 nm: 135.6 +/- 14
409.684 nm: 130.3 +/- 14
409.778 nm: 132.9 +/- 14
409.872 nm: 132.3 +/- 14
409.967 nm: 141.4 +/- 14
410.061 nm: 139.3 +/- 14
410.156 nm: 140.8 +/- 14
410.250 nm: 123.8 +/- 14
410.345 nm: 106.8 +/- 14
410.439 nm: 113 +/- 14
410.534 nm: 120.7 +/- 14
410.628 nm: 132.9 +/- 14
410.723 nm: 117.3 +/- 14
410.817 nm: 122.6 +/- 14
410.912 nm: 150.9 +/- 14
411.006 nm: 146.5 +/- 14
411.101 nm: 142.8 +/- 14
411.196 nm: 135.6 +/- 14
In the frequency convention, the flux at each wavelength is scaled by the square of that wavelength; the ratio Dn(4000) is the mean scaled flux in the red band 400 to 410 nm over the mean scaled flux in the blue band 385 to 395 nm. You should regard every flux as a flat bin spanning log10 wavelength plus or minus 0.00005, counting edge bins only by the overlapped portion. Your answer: 1.76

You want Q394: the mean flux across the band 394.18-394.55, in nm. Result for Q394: 85.1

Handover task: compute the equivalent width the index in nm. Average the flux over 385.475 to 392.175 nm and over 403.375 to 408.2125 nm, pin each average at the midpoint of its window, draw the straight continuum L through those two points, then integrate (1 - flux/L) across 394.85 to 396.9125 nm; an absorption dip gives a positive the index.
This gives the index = 0.42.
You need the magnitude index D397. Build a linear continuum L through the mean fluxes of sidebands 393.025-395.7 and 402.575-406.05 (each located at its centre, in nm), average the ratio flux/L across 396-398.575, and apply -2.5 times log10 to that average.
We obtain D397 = 0.12 mag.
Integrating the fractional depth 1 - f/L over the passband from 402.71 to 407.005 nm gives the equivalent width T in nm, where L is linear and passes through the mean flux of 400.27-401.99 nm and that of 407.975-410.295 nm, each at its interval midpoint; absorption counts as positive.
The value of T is 0.22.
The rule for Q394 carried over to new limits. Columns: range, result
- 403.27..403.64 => 134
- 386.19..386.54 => 83.9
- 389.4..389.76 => 96.5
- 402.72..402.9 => 132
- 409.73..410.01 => 135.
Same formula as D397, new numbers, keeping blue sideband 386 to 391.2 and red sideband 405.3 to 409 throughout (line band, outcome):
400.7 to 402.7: -0.15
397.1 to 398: 0.26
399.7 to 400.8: -0.11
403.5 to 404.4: -0.05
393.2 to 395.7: 0.32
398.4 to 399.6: -0.09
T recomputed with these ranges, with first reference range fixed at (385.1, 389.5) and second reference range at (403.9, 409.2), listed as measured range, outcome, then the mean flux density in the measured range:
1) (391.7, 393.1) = 0.260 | 82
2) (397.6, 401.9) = -0.386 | 133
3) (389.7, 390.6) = -0.053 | 100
